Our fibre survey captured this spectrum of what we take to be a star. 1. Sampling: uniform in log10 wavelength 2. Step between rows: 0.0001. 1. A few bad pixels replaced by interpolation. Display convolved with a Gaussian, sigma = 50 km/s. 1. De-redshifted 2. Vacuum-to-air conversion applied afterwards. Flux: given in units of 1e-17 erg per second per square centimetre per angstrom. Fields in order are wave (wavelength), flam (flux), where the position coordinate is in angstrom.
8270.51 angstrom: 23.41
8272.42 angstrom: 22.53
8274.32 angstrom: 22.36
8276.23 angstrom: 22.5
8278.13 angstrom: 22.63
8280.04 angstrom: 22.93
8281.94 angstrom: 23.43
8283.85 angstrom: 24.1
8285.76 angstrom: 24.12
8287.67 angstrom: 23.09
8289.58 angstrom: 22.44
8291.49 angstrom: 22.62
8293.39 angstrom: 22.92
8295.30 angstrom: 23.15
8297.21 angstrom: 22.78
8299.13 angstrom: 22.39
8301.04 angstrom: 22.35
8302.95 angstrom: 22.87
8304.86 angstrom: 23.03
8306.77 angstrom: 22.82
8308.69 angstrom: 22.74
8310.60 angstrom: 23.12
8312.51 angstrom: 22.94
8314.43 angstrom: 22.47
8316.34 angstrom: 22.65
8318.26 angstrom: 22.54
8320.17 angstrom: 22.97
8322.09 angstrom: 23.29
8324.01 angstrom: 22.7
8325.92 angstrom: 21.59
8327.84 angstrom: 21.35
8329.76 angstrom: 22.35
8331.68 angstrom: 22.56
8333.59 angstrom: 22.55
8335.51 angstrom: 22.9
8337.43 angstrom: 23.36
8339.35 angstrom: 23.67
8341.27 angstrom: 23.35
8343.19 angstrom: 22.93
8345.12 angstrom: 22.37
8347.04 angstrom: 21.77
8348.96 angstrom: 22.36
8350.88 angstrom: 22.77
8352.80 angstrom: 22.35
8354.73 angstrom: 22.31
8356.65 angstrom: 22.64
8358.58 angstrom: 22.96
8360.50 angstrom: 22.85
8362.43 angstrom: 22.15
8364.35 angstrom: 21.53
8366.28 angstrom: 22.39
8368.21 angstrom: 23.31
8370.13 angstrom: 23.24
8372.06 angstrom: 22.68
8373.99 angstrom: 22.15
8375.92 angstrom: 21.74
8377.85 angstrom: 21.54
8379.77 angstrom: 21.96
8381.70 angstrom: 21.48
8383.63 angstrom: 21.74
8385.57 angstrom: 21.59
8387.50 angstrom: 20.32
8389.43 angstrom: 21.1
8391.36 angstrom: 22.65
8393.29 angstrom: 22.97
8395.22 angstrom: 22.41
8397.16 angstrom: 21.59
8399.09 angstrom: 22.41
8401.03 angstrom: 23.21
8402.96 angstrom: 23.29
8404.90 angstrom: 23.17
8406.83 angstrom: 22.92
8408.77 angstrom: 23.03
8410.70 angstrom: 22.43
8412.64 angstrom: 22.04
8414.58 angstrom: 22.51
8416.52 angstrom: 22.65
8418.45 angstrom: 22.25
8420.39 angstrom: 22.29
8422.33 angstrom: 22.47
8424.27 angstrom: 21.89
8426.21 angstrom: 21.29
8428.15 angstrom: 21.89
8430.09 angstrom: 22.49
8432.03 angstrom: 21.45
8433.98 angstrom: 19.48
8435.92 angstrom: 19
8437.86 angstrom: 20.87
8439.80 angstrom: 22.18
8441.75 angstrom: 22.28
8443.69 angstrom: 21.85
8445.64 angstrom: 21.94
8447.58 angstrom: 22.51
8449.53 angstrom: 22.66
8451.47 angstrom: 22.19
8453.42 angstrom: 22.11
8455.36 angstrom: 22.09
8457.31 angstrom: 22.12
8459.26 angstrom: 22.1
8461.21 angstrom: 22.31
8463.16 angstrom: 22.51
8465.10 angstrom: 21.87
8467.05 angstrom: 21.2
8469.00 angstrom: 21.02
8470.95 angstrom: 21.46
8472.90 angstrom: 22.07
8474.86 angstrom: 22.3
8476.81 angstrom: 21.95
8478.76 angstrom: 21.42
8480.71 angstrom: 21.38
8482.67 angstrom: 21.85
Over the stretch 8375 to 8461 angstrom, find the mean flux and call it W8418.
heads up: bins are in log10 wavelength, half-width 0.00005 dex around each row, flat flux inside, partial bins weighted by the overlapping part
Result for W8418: 22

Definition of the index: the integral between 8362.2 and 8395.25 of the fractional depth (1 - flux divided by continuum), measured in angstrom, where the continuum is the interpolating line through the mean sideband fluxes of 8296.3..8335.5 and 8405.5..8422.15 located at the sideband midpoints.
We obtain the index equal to 0.8 angstrom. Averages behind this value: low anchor 22.6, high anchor 22.5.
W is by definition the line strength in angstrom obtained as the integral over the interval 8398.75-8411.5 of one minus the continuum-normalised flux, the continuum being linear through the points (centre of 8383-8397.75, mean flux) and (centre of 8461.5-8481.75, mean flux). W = -0.7 angstrom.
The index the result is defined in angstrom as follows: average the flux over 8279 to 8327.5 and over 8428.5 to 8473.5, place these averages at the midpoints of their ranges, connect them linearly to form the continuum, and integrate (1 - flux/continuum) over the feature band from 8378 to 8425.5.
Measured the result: -0.3 angstrom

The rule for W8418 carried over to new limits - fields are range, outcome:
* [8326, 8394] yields 22.3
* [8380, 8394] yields 21.7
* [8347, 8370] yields 22.5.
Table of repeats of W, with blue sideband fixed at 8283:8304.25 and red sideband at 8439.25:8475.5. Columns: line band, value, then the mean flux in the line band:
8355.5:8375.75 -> 0.0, 22.6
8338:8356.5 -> 0.0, 22.7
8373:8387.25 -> 0.5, 21.7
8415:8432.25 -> 0.1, 22.1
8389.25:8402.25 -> 0.0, 22.4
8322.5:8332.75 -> 0.3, 22.2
